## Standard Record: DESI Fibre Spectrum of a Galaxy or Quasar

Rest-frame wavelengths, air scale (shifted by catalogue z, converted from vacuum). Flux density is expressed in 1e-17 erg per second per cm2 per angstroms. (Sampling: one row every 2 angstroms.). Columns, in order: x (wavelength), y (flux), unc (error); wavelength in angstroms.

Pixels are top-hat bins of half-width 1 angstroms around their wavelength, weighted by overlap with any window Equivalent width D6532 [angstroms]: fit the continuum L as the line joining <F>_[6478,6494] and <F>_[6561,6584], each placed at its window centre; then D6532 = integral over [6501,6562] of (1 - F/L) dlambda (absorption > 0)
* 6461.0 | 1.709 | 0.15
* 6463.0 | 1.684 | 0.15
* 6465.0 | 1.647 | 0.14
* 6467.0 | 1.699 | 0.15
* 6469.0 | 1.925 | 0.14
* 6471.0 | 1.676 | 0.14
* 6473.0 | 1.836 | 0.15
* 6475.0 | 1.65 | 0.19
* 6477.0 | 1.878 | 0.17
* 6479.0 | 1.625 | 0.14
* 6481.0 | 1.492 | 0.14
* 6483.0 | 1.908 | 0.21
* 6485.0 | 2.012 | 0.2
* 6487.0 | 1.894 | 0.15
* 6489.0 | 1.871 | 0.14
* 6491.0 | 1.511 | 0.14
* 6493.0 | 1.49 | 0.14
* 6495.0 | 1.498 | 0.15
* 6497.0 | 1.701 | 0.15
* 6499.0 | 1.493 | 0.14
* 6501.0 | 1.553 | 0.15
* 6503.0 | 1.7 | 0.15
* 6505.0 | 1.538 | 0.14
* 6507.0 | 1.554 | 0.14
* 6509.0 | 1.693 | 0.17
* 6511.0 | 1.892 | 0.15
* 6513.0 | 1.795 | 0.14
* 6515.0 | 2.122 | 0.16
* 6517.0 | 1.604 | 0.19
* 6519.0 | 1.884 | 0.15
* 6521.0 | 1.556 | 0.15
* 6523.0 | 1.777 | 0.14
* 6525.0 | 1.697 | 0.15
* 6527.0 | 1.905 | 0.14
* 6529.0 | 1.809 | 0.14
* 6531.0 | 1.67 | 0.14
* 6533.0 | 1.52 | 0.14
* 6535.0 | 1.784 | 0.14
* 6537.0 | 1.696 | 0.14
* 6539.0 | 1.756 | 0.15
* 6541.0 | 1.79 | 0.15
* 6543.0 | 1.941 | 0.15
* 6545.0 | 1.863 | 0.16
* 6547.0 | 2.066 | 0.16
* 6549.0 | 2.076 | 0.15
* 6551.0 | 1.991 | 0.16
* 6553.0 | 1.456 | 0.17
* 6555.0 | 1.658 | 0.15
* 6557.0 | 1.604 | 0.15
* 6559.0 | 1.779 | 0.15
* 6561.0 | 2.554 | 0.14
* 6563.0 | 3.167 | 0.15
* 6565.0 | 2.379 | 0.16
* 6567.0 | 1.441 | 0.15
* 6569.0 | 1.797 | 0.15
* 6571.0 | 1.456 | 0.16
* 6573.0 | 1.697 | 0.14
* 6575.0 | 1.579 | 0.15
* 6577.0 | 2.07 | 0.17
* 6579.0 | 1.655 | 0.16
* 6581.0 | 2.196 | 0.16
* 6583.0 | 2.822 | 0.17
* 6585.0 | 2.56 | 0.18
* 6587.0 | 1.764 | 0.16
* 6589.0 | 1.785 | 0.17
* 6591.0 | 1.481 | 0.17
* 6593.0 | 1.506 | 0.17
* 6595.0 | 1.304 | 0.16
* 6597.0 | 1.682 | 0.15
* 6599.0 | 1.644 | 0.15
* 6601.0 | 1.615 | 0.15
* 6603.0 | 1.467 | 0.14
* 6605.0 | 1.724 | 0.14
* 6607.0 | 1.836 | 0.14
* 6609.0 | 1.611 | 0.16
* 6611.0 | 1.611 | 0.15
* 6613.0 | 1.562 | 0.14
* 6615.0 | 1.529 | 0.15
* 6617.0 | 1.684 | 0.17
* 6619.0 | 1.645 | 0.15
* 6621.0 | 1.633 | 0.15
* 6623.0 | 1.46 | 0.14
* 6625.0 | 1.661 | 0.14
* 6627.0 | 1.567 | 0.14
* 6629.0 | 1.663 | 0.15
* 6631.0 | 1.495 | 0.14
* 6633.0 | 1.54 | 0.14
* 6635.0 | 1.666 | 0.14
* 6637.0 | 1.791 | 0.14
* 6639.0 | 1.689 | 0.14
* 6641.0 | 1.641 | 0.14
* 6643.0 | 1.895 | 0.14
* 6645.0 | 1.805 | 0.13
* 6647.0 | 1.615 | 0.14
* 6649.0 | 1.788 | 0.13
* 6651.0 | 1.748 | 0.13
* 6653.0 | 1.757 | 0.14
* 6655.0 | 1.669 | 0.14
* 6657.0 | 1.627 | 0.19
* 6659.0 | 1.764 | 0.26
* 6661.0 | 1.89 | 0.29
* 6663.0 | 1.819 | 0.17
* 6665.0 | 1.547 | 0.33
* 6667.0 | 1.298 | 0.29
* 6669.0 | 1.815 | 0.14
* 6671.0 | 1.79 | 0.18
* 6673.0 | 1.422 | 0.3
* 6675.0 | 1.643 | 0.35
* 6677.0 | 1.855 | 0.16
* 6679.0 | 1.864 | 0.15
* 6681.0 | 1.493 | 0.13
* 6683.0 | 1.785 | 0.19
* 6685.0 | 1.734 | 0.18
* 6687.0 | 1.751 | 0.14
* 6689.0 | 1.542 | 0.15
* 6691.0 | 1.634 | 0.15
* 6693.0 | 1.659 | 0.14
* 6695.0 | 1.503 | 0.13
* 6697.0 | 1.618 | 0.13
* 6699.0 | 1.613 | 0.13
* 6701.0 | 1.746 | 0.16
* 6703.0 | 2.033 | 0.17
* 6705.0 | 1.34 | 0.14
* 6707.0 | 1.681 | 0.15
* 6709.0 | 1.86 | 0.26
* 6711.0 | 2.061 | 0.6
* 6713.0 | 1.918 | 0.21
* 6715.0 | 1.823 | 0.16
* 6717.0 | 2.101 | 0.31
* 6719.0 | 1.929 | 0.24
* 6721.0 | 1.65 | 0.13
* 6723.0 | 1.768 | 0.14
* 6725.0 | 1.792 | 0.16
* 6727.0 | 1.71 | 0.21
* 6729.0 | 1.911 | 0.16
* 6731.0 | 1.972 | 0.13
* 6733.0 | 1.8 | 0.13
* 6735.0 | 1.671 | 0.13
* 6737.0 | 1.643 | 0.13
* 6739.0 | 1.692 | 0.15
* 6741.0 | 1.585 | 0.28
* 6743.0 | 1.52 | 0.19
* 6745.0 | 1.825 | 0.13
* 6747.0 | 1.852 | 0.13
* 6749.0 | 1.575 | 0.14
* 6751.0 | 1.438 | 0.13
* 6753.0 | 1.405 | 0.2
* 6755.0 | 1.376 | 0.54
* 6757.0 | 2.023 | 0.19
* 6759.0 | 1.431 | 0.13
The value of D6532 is 3.5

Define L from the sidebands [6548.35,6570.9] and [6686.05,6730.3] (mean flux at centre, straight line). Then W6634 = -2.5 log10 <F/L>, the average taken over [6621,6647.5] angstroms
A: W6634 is 0.13 mag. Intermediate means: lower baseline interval 1.97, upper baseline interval 1.76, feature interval 1.65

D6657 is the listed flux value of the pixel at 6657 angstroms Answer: 1.627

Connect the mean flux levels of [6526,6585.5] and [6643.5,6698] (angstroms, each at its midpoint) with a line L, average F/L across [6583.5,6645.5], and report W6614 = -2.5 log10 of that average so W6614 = 0.08 mag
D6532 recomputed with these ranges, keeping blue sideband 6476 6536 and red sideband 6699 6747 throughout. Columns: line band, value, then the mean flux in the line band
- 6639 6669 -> 0.9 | 1.71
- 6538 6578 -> -4.1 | 1.91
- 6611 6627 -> 1.4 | 1.6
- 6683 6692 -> 0.5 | 1.68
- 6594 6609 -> 1.1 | 1.61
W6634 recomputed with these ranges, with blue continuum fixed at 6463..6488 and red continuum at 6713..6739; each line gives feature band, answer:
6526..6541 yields 0.024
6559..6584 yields -0.154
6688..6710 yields 0.095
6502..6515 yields 0.028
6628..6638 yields 0.105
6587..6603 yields 0.136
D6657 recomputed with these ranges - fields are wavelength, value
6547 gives 2.066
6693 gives 1.659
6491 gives 1.511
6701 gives 1.746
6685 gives 1.734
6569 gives 1.797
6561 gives 2.554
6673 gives 1.422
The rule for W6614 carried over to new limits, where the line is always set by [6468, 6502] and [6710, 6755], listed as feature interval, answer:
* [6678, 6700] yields 0.055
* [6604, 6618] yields 0.049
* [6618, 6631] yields 0.087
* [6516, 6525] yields 0.005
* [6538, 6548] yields -0.101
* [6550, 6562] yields -0.074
